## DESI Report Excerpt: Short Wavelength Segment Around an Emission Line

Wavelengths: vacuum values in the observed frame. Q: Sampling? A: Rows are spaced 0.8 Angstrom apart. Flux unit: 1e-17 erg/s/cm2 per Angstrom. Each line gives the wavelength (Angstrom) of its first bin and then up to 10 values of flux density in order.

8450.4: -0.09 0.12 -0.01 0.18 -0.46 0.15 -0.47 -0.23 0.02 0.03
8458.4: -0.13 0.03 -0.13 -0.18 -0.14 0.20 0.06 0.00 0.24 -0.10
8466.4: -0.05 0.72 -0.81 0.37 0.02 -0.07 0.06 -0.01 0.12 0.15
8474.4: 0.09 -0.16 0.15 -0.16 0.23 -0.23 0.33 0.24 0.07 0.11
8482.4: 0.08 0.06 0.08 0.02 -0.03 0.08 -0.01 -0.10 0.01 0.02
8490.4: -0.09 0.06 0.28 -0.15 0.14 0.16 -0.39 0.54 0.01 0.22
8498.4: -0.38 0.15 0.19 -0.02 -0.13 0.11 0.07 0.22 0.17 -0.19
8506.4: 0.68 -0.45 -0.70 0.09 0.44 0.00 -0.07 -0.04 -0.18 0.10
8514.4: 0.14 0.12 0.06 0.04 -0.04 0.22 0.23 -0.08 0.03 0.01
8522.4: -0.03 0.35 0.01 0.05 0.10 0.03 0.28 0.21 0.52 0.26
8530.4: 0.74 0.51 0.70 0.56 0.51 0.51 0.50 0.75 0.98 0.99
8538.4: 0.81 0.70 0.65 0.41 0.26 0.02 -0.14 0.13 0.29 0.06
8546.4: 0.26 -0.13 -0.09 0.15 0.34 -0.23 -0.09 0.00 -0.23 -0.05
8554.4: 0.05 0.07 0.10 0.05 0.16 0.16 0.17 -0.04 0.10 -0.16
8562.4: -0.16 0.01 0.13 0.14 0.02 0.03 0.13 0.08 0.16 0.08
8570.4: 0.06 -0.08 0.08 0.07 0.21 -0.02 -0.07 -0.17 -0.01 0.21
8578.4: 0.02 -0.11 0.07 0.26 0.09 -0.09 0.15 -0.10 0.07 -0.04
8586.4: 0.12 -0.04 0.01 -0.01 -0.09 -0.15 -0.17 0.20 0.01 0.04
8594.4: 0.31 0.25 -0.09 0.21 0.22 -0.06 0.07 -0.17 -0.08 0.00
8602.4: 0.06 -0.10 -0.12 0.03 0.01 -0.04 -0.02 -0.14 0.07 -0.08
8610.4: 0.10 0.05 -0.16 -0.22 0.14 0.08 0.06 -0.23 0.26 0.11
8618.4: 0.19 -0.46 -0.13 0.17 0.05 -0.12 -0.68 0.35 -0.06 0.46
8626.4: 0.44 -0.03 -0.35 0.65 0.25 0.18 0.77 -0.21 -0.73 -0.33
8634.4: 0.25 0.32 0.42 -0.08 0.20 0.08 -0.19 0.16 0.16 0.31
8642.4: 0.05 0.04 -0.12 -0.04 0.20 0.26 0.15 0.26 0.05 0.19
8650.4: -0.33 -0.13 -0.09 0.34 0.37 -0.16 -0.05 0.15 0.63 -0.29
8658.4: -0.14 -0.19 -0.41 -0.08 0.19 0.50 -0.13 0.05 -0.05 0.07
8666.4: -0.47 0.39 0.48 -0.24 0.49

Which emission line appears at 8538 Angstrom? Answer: [O II] 3727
